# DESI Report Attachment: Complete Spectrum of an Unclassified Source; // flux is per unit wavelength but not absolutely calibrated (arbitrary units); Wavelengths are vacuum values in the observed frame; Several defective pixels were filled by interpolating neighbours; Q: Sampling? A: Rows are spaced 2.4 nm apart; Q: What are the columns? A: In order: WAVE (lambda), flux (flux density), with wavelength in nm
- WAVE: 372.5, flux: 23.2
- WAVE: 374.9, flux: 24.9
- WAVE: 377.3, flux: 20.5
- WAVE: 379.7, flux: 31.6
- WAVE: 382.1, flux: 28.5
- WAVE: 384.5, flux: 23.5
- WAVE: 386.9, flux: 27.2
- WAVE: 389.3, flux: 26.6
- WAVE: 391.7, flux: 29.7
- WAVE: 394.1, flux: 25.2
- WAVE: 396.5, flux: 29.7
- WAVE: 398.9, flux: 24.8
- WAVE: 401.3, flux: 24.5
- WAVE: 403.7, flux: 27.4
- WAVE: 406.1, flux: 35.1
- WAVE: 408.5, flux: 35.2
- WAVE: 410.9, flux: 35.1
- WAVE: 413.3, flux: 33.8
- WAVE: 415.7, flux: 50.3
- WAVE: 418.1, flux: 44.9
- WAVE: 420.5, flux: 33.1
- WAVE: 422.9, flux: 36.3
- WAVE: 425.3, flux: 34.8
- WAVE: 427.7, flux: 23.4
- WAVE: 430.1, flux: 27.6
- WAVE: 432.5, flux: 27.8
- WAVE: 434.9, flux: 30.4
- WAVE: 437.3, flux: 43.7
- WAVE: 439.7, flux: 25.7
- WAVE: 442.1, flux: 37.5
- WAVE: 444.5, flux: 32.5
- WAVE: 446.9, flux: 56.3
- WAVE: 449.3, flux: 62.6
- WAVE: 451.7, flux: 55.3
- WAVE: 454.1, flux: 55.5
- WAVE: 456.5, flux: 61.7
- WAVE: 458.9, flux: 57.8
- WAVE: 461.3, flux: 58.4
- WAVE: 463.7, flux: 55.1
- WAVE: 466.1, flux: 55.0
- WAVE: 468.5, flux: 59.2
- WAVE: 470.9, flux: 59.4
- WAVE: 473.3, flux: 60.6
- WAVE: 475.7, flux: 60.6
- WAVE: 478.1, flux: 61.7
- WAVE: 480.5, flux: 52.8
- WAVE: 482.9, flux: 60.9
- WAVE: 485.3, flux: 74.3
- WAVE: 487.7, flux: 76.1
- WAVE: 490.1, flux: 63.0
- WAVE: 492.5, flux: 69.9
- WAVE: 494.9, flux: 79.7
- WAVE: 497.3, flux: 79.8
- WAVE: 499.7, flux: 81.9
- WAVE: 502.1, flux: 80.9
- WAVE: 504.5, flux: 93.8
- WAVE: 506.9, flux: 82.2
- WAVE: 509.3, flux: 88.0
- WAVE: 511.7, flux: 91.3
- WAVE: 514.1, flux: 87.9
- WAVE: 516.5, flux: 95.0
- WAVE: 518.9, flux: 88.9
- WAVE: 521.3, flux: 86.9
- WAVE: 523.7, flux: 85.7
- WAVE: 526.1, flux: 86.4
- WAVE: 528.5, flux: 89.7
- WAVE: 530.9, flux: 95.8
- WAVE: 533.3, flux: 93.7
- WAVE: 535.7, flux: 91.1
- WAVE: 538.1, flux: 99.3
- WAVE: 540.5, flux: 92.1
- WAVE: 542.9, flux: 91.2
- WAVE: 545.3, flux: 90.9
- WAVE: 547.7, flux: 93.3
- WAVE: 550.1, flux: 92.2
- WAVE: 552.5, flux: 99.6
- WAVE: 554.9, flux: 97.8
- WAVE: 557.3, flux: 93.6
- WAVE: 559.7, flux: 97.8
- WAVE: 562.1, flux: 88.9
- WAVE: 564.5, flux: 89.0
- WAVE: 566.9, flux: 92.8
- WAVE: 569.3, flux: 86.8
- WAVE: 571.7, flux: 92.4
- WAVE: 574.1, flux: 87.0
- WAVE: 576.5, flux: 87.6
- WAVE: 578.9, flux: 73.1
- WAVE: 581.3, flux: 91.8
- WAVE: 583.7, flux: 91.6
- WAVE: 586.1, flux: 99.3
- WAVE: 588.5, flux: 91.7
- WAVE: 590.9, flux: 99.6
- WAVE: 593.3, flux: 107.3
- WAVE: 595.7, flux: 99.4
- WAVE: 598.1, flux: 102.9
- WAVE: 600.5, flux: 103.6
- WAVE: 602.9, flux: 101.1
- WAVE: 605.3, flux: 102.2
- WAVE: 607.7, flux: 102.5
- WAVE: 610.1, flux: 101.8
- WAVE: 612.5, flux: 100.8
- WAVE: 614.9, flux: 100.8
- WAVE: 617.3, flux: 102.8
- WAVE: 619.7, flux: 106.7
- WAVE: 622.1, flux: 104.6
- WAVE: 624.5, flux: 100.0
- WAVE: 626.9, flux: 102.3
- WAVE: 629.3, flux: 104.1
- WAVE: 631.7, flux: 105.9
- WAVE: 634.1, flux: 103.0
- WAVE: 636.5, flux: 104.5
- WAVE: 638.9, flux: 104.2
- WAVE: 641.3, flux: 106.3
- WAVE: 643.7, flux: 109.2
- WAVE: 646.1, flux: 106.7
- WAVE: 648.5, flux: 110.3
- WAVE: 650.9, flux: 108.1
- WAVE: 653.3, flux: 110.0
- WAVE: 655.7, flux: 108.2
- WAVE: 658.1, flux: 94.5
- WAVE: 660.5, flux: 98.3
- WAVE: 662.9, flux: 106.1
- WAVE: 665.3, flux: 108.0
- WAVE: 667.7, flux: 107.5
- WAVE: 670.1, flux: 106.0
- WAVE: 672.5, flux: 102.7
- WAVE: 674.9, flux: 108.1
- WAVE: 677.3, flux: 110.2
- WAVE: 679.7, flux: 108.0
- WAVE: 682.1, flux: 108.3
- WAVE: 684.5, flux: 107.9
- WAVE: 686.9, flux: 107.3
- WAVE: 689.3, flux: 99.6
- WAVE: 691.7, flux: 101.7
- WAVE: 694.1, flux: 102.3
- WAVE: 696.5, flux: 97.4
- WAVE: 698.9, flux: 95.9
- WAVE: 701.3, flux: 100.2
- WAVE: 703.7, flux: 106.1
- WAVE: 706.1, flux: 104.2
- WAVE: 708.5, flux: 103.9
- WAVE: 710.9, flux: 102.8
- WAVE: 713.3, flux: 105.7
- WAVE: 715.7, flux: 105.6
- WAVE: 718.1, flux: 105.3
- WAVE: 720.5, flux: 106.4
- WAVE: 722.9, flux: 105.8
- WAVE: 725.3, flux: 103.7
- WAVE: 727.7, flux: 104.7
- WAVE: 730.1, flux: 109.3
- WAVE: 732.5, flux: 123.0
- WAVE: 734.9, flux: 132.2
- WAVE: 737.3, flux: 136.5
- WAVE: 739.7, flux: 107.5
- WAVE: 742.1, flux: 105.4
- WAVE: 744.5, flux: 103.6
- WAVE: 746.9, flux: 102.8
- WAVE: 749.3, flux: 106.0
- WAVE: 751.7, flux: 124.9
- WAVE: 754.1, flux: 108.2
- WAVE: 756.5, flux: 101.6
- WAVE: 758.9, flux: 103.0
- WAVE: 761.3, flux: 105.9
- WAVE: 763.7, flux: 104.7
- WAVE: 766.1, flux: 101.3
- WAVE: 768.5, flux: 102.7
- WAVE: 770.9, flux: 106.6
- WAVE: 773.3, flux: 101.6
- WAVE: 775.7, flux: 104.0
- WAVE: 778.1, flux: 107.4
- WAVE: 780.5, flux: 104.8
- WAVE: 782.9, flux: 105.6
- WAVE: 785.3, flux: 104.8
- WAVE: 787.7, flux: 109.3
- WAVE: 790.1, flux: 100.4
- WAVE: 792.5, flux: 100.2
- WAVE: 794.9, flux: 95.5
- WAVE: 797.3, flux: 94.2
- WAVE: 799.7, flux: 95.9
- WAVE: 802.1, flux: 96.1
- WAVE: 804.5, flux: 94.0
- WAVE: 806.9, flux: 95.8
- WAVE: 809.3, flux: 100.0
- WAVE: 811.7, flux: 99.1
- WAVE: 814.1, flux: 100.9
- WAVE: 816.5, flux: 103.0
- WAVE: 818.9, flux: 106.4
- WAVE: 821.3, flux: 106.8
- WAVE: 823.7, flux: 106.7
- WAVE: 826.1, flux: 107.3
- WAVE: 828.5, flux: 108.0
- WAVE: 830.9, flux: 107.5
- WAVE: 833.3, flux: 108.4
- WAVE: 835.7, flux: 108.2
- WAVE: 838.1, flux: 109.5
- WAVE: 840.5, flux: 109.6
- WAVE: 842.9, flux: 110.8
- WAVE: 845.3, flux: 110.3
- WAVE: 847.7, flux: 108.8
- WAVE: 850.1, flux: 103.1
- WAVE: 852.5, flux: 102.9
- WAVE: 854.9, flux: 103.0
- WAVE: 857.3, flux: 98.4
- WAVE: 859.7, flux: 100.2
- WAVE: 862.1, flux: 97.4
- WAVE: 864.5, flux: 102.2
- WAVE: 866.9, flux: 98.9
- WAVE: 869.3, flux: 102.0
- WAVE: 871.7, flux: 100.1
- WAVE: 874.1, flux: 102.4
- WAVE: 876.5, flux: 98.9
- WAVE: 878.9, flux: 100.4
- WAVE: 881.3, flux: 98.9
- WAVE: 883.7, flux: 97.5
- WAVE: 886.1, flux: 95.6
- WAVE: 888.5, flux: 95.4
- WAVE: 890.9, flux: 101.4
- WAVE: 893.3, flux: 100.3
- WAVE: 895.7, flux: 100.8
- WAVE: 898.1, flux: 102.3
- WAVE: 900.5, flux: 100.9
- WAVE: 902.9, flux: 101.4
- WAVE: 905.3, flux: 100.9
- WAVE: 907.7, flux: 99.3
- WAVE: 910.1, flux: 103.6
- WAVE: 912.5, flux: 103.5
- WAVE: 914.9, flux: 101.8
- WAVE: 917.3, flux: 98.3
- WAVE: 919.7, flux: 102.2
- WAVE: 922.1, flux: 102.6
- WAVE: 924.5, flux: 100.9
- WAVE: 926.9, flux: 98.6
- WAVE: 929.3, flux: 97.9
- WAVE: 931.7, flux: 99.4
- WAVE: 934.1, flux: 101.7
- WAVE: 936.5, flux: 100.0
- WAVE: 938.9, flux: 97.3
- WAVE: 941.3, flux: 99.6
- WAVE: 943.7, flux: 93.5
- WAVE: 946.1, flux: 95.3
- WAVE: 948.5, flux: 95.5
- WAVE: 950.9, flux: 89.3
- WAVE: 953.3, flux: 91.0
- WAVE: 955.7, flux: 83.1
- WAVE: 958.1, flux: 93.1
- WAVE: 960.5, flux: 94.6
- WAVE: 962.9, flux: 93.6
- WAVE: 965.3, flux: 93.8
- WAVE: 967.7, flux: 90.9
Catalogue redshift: 0.118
